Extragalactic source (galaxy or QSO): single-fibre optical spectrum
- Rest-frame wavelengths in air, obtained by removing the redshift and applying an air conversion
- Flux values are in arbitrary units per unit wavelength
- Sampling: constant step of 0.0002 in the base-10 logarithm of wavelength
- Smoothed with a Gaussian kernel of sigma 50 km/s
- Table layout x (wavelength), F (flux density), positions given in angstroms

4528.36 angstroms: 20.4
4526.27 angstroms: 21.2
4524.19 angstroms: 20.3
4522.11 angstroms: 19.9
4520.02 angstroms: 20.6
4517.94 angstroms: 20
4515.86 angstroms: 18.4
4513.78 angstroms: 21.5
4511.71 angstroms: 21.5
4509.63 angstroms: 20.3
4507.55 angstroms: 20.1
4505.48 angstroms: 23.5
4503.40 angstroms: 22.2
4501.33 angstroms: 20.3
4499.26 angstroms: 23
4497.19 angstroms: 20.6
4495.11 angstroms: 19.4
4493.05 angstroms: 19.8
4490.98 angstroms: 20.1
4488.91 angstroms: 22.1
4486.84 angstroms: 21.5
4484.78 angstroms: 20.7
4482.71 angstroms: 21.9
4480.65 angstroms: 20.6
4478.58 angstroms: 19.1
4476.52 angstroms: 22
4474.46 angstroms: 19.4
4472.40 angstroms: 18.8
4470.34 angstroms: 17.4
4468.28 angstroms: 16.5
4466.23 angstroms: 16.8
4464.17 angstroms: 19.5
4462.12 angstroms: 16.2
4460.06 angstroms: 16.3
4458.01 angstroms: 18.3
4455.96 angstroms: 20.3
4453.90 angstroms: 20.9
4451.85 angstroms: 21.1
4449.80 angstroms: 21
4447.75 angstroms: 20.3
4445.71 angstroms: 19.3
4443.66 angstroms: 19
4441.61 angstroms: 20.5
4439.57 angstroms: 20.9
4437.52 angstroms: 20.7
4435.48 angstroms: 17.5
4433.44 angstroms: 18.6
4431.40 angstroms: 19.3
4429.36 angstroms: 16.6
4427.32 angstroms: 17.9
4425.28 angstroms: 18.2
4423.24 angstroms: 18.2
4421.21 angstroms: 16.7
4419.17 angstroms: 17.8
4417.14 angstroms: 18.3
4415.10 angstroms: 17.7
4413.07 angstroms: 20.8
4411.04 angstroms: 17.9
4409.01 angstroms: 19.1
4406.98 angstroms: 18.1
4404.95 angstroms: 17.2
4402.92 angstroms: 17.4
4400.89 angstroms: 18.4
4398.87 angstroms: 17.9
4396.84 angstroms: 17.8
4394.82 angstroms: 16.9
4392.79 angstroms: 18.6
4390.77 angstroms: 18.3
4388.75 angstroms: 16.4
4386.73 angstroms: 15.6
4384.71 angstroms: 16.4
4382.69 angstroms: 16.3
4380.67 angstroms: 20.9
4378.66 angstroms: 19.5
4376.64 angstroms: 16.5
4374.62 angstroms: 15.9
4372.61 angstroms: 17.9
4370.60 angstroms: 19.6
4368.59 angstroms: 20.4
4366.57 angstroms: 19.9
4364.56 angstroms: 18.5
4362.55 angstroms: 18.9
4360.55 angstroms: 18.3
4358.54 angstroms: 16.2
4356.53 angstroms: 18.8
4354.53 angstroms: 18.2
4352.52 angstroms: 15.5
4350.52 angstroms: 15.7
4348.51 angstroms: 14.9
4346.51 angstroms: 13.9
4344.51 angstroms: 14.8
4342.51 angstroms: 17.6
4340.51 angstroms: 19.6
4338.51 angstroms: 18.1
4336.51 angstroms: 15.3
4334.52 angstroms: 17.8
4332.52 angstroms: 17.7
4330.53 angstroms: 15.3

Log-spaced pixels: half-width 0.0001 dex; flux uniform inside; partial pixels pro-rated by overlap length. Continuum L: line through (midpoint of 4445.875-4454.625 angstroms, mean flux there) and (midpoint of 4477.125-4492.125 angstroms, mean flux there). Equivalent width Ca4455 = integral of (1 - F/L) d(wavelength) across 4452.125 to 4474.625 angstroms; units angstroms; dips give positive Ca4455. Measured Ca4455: 2.7 angstroms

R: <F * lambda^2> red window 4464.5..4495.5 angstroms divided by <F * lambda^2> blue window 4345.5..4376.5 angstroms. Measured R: 1.19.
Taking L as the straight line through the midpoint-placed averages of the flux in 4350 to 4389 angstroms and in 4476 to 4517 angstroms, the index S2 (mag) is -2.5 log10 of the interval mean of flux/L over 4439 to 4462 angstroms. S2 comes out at 0.008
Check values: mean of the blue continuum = 17.8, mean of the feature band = 19.6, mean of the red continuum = 20.9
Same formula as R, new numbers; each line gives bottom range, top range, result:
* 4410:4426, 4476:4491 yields 1.19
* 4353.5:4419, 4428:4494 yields 1.11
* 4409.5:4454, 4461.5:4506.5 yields 1.08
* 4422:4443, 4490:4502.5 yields 1.12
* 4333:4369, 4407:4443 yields 1.11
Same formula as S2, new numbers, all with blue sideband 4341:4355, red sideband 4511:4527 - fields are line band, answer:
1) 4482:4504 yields -0.070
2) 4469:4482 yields -0.016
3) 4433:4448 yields -0.075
